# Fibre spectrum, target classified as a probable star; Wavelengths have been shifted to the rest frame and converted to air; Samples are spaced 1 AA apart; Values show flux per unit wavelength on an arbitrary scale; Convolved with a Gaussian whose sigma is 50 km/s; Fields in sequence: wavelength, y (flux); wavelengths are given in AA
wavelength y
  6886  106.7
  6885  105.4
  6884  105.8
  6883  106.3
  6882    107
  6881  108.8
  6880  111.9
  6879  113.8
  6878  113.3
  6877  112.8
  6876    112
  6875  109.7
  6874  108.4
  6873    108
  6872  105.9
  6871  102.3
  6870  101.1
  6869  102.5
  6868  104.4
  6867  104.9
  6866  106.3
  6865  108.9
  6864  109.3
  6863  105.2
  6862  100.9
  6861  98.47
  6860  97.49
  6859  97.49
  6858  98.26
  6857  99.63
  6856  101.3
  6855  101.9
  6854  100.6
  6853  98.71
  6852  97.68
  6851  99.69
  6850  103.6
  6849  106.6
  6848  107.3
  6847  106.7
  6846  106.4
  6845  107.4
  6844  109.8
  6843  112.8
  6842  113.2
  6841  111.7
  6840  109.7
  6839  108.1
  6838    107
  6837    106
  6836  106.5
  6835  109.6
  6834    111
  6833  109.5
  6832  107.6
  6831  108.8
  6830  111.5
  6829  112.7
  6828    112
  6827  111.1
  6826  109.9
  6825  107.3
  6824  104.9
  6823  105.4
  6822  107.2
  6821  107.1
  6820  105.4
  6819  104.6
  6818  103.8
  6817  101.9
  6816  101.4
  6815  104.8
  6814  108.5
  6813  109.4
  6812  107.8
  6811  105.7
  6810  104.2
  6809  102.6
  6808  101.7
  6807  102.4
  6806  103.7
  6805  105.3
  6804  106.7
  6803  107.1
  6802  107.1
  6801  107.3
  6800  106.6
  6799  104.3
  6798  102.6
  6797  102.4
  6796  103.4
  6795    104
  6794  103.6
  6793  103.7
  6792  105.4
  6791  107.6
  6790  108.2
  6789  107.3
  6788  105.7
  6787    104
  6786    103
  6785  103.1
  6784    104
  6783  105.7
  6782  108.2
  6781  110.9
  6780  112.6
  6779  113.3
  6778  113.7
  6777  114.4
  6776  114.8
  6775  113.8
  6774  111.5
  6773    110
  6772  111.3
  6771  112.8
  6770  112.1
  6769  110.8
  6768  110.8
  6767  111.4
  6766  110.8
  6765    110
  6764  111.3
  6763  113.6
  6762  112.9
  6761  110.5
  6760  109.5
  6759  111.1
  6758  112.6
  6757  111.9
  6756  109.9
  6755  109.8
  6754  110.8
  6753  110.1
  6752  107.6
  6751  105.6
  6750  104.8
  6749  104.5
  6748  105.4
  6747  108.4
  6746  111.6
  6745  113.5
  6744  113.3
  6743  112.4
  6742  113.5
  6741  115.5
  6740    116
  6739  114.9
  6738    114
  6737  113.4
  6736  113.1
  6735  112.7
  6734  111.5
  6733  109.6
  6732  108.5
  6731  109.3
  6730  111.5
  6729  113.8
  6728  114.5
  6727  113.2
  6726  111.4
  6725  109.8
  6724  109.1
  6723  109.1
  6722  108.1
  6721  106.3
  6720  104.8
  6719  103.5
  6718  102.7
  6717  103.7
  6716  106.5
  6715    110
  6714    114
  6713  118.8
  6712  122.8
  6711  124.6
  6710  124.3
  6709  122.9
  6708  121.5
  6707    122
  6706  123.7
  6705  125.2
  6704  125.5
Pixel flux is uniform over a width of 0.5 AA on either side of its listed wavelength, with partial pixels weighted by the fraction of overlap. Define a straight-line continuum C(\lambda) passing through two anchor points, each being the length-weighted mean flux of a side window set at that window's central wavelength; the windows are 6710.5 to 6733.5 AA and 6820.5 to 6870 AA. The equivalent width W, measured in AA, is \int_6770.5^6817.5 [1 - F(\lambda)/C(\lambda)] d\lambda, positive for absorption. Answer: 0.48 AA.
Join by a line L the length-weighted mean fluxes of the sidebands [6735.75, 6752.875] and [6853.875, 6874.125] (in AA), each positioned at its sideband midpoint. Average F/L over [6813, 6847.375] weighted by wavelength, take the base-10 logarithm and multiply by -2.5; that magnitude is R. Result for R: -0.03 mag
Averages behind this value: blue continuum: 111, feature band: 108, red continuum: 103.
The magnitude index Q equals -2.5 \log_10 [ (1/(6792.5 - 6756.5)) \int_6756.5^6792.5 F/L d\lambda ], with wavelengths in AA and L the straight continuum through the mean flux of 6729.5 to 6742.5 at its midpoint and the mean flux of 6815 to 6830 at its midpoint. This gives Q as 0.00 mag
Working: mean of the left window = 113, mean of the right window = 107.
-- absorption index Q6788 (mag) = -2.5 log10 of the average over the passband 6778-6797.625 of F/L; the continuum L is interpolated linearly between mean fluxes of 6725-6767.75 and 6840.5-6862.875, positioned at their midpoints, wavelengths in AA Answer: 0.019 mag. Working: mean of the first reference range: 111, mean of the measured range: 106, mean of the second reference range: 104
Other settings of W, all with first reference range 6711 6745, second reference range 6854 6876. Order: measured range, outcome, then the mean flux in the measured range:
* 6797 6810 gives 0.3 AA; 105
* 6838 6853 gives -0.3 AA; 107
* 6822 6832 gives -0.3 AA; 109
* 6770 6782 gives -0.4 AA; 112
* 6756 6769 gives -0.2 AA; 111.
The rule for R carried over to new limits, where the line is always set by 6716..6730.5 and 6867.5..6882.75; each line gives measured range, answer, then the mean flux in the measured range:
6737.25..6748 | -0.043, 113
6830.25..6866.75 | 0.029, 105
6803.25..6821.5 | 0.035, 105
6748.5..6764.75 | -0.013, 110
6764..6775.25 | -0.029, 111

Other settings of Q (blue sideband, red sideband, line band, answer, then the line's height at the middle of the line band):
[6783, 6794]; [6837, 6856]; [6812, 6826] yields 0.00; 106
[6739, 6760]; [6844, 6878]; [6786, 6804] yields 0.03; 108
